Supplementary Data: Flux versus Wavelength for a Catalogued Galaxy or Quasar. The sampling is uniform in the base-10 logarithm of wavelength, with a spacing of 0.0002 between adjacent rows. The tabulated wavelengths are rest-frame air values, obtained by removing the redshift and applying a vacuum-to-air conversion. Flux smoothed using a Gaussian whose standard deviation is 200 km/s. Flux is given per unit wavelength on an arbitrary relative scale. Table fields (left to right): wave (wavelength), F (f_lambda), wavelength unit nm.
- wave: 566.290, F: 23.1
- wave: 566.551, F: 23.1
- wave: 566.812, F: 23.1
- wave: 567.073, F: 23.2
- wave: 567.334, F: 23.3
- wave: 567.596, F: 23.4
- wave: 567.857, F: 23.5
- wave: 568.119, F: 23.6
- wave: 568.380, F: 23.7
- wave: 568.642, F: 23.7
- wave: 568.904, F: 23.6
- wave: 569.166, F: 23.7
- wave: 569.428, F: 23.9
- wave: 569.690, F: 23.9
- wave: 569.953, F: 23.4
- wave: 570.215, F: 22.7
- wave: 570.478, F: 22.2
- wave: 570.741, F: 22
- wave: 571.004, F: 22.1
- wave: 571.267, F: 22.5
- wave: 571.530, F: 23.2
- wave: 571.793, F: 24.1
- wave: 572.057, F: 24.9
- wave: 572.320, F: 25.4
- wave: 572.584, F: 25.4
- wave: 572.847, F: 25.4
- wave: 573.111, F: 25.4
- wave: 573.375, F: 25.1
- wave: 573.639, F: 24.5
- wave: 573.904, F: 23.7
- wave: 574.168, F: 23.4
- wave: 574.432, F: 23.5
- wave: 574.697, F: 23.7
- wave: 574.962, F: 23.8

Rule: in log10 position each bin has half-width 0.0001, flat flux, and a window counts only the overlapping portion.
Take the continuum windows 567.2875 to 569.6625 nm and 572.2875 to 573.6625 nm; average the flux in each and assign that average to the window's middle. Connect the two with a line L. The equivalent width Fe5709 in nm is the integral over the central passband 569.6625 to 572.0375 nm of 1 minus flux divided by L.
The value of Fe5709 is 0.148 nm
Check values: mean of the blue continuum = 23.6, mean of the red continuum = 25.2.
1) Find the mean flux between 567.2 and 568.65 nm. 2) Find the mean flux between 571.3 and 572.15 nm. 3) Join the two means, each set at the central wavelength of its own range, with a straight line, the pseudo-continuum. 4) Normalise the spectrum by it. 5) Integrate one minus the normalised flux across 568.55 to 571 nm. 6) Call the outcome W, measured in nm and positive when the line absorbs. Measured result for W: 0.05 nm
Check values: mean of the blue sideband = 23.5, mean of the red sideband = 23.8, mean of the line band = 23.2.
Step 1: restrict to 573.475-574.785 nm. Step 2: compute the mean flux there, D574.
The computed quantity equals 23.8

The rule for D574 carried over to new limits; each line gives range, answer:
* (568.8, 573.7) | 23.9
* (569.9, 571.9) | 22.7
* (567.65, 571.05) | 23.3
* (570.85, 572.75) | 24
